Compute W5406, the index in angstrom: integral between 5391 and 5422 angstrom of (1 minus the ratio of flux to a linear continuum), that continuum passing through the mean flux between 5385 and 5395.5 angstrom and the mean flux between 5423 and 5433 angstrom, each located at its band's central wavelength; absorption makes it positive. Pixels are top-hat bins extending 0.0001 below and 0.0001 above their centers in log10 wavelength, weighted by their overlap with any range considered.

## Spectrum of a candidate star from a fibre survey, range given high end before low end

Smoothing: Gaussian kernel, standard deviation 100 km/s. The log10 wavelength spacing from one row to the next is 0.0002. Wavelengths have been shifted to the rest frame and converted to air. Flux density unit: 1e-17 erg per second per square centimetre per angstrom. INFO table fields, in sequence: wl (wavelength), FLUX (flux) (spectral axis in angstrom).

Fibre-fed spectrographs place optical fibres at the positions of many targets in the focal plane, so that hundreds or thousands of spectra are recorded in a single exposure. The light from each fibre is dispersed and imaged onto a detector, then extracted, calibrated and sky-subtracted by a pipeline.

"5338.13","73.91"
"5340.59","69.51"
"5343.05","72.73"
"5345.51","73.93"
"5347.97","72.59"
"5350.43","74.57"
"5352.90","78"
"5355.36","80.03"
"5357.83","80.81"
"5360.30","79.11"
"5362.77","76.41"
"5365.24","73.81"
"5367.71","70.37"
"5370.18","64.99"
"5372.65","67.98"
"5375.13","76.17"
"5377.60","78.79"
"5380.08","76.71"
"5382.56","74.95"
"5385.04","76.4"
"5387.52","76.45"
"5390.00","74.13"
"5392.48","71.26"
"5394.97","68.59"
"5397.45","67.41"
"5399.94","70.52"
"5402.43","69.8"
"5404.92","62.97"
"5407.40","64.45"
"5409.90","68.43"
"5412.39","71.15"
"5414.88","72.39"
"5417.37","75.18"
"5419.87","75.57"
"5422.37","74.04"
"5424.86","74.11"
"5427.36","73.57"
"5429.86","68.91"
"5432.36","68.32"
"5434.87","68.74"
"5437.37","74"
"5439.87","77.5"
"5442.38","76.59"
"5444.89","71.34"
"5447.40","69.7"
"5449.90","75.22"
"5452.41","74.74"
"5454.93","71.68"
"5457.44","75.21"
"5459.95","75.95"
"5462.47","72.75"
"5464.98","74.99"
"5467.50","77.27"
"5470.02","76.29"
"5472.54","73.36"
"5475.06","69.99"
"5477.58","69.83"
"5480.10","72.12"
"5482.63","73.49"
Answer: 1.12 angstrom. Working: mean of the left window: 73.3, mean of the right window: 71.6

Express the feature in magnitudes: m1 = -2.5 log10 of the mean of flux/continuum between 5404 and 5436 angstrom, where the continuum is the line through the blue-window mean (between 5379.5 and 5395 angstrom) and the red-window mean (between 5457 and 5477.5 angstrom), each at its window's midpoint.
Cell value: 0.05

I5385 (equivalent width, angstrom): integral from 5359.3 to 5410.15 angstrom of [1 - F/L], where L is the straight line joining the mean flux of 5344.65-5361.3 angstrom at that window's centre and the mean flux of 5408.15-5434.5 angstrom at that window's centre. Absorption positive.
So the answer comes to 1.88 angstrom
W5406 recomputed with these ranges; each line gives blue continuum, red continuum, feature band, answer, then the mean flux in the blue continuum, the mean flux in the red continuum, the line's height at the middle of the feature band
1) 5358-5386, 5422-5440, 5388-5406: 0.9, 74.4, 72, 73.4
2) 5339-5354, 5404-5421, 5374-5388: -0.9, 73.5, 70.1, 71.8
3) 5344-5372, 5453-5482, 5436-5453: -0.1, 74.8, 73.6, 73.9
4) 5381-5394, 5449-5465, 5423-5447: 0.6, 74.5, 74.3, 74.4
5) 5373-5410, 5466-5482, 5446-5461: -0.2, 71.8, 73.2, 72.8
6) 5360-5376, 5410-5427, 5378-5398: -0.3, 72.2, 73.4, 72.7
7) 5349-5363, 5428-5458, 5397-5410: 1.4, 78.2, 72.6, 75.1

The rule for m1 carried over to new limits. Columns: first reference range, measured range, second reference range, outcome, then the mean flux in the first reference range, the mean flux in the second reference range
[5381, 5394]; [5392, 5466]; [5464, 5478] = 0.03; 74.5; 73.8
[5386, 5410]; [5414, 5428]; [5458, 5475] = -0.04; 69.5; 74.7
